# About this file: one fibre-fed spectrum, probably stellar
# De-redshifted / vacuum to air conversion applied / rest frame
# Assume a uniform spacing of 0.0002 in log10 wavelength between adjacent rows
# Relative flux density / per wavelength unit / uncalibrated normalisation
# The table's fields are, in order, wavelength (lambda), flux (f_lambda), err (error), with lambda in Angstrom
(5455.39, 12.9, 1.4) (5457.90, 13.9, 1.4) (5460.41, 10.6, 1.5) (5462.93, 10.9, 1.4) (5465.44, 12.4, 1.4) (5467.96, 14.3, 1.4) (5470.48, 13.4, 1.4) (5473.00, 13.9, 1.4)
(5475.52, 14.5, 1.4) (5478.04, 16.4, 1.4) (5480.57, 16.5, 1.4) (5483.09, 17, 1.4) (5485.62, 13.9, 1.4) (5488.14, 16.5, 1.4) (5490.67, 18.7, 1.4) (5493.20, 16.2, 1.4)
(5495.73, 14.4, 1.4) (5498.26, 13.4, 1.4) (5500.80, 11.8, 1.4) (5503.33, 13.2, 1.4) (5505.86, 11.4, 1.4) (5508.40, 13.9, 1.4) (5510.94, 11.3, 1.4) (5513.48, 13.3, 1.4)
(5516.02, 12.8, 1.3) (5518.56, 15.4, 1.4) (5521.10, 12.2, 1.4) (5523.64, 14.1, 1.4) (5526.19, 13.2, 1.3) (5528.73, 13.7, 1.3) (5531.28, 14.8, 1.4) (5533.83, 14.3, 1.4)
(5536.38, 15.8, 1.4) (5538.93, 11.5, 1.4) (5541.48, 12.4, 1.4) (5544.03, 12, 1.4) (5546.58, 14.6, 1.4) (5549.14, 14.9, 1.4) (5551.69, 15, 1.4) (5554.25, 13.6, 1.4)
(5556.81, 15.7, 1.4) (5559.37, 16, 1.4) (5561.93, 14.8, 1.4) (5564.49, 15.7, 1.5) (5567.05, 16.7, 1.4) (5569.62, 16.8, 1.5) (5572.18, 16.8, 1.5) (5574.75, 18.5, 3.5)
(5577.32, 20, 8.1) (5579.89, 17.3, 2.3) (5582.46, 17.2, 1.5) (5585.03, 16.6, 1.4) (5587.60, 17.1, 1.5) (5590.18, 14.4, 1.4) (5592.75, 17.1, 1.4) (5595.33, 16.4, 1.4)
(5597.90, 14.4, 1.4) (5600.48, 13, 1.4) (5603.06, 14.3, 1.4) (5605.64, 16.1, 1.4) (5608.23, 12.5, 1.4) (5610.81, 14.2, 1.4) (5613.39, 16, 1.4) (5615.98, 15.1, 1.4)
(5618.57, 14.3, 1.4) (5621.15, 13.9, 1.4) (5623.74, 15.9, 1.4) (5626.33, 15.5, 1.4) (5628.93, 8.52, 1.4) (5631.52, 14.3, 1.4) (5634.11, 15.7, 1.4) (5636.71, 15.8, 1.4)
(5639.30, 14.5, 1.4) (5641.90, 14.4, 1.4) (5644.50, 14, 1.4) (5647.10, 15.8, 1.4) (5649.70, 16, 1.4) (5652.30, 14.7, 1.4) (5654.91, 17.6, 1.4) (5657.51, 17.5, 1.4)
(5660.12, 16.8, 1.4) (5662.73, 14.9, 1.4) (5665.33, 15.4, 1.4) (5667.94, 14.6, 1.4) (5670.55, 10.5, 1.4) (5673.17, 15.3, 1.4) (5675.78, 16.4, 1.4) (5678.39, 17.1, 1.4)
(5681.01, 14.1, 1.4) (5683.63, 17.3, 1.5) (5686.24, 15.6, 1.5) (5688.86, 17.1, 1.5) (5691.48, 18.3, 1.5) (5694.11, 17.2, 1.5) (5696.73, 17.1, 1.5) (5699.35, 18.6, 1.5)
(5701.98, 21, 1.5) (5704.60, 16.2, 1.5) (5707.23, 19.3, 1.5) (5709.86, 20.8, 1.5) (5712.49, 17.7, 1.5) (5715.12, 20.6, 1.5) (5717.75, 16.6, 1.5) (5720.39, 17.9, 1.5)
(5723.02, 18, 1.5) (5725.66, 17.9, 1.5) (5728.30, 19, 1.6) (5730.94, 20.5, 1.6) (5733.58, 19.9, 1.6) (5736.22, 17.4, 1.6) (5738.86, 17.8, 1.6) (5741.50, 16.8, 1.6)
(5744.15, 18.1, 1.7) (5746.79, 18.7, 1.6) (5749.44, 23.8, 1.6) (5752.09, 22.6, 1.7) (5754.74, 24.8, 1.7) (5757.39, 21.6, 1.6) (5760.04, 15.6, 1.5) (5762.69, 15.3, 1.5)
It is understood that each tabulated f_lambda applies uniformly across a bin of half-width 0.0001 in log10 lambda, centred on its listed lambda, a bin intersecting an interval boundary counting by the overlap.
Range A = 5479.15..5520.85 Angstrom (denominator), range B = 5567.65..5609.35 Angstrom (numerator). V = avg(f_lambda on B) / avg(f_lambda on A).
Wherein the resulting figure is 1.1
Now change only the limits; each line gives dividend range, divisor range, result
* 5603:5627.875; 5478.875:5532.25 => 1.04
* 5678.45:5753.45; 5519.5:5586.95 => 1.21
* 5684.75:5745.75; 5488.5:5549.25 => 1.33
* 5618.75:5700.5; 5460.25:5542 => 1.11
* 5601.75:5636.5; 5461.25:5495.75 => 0.96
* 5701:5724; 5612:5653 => 1.27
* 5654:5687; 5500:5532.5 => 1.18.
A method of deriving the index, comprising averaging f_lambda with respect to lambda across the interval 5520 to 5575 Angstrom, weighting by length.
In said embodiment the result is 14.6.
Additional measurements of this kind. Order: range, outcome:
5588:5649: 14.7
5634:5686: 15.4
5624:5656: 14.8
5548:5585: 16.4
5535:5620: 15.4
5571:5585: 17.8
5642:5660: 15.9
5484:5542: 13.9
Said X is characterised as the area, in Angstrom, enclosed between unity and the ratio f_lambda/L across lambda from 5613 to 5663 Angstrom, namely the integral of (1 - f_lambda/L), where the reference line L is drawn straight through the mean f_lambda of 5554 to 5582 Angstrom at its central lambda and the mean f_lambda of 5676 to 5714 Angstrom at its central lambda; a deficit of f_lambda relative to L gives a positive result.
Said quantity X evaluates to 6.3 Angstrom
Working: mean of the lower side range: 16.7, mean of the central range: 15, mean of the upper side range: 17.7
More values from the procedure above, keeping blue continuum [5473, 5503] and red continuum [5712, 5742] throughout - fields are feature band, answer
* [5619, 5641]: 3.7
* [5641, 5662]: 1.9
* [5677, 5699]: 1.3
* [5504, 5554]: 7.3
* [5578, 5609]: 1.8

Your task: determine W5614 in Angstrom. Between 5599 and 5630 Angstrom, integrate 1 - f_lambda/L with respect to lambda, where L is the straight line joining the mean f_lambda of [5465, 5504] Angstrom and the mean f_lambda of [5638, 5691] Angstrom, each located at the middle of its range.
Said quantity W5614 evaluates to 2.4 Angstrom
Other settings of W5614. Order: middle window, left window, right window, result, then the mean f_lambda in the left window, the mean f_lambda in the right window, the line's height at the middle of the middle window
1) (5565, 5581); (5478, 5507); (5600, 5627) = -3.1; 14.9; 14.6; 14.7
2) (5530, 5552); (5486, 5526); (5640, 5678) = 0.5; 13.9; 15.3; 14.2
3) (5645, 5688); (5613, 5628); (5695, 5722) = 3.1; 14.9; 18.6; 16.8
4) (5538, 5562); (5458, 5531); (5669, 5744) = 1.3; 13.9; 17.6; 14.9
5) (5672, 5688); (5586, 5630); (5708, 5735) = 1.2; 14.7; 18.9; 17.3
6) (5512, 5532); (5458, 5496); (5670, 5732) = 2.1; 14.6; 17.6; 15.2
